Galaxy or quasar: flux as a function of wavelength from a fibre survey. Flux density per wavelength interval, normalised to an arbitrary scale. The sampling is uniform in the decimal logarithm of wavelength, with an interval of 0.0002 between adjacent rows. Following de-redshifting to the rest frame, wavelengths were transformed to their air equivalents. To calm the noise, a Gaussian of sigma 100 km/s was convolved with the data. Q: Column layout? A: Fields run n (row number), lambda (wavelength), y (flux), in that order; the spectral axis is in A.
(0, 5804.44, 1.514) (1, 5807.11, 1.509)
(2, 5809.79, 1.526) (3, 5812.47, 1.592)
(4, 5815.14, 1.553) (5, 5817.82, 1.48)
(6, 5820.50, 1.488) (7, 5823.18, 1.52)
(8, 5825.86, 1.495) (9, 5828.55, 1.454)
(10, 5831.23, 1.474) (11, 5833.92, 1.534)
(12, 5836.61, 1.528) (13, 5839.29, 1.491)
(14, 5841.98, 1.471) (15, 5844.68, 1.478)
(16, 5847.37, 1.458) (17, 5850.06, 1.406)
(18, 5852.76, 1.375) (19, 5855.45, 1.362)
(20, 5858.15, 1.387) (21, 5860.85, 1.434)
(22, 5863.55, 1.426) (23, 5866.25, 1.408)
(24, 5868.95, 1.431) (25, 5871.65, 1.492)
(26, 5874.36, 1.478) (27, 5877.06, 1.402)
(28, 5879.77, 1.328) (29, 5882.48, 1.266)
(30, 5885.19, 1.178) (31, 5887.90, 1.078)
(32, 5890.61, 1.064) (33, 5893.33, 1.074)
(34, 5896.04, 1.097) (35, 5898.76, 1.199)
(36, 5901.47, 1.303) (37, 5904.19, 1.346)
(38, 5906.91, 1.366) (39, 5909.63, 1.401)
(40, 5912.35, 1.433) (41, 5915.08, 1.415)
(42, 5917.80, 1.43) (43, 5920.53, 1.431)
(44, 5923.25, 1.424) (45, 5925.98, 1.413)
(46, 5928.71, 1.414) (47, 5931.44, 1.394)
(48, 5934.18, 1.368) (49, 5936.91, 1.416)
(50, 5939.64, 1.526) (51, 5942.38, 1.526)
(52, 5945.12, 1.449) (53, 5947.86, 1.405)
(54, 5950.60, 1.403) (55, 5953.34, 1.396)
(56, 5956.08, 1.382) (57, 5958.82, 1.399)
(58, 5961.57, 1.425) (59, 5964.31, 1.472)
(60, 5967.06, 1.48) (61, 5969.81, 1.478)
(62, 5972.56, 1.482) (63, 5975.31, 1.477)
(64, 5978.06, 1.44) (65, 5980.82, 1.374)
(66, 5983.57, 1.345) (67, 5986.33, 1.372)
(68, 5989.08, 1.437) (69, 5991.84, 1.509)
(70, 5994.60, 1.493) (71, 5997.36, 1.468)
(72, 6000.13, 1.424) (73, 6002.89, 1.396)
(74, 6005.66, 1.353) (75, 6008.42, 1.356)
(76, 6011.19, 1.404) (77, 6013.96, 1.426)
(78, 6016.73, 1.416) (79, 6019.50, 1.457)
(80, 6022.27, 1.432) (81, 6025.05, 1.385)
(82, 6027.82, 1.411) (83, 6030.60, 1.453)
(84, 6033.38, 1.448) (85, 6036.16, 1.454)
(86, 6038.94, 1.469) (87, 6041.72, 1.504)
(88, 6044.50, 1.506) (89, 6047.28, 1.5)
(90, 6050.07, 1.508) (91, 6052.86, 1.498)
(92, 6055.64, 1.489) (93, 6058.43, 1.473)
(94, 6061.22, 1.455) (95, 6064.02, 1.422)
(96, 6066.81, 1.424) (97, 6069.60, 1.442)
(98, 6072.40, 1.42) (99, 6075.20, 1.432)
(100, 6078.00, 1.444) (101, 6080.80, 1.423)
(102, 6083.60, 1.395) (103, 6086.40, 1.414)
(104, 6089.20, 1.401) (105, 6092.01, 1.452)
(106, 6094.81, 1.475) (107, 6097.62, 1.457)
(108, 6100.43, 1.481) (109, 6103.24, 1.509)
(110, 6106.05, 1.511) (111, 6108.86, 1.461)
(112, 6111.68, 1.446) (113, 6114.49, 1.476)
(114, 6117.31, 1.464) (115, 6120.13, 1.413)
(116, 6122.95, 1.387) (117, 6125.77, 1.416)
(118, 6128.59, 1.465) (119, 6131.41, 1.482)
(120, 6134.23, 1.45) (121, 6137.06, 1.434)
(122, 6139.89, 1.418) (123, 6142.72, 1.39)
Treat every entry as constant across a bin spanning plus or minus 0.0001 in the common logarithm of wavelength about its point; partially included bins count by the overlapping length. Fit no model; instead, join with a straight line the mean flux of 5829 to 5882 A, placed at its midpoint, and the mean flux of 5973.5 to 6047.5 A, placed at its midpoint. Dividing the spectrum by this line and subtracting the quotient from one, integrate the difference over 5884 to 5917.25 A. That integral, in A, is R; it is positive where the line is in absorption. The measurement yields 4.3 A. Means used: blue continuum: 1.44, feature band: 1.25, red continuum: 1.43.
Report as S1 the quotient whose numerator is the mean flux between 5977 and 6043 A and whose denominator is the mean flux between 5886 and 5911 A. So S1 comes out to 1.2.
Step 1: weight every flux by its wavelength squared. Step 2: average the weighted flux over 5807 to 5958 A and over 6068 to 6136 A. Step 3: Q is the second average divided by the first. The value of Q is 1.1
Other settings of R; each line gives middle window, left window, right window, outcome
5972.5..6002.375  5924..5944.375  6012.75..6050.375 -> 0.2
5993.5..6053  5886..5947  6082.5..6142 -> -1.8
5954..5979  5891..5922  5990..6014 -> -1.2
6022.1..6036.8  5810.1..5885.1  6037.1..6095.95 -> 0.2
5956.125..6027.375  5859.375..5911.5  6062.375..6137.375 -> -2.7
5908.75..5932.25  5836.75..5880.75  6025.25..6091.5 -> 0.3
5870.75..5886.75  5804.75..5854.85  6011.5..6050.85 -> 1.4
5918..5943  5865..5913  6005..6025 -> -1.9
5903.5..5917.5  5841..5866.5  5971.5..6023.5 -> 0.2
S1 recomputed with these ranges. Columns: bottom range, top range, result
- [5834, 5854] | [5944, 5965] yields 0.97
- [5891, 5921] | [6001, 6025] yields 1.08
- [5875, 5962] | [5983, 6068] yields 1.07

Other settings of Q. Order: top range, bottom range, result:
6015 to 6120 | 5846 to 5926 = 1.15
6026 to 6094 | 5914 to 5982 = 1.05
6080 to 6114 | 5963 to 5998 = 1.04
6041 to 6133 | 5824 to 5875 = 1.09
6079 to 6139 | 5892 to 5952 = 1.12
